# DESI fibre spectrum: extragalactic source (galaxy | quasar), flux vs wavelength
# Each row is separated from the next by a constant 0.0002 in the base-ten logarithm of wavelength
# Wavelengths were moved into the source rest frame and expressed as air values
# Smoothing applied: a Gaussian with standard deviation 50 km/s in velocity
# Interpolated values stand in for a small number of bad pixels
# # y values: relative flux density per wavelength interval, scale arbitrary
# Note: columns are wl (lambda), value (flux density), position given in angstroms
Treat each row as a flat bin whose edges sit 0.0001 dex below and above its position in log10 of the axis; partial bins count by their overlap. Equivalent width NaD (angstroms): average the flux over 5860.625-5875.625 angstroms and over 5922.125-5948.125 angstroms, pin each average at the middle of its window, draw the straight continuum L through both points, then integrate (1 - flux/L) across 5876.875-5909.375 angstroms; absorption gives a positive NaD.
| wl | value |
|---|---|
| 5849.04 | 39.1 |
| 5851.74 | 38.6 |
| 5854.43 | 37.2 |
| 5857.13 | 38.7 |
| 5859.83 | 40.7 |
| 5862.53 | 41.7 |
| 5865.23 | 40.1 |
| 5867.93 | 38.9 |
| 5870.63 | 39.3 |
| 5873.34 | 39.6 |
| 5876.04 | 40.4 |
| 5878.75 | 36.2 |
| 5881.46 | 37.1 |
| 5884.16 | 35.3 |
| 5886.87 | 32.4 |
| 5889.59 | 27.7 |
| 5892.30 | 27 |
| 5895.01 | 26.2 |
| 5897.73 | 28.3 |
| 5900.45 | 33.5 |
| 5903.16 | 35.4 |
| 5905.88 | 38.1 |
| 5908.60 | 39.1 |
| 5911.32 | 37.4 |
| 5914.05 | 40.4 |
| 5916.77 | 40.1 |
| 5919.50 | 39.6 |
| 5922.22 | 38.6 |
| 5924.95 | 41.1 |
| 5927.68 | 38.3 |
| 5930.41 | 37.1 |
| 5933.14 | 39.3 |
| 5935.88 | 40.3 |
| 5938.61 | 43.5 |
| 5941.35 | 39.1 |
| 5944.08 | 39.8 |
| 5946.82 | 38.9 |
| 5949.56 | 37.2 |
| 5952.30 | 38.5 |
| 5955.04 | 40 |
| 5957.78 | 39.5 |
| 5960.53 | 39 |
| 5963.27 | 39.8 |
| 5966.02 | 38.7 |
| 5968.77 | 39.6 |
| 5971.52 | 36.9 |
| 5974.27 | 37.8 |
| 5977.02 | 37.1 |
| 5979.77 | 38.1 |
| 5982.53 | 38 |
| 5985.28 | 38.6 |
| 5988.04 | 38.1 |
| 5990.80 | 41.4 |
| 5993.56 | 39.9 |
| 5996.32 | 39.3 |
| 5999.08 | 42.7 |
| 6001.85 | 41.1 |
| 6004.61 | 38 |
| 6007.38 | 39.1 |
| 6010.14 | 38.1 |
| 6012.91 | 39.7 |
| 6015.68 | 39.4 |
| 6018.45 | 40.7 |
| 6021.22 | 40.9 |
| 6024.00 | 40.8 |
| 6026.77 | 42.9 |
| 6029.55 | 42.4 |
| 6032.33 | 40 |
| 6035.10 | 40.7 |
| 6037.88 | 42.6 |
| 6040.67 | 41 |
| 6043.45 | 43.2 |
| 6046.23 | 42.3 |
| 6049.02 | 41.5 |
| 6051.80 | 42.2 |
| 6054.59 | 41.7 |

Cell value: 5.6 angstroms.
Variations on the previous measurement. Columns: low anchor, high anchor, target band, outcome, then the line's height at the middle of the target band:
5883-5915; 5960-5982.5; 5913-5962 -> -4.8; 36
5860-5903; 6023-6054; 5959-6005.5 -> 0.4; 39.4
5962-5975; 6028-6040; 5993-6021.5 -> 0.3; 40.2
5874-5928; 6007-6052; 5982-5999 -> -0.1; 39.4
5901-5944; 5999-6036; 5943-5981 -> 1.0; 39.6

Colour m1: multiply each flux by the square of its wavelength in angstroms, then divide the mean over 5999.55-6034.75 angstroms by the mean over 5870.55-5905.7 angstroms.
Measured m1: 1.25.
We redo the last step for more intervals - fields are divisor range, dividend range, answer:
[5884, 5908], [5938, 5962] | 1.27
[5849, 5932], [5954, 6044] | 1.12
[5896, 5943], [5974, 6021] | 1.06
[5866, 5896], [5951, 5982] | 1.14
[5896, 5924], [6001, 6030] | 1.13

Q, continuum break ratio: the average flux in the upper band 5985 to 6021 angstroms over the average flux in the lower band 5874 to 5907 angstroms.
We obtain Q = 1.2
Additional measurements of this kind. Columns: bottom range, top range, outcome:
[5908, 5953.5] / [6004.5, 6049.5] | 1.04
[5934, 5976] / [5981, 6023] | 1.01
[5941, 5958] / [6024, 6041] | 1.07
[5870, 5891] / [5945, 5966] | 1.09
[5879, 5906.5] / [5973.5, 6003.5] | 1.22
